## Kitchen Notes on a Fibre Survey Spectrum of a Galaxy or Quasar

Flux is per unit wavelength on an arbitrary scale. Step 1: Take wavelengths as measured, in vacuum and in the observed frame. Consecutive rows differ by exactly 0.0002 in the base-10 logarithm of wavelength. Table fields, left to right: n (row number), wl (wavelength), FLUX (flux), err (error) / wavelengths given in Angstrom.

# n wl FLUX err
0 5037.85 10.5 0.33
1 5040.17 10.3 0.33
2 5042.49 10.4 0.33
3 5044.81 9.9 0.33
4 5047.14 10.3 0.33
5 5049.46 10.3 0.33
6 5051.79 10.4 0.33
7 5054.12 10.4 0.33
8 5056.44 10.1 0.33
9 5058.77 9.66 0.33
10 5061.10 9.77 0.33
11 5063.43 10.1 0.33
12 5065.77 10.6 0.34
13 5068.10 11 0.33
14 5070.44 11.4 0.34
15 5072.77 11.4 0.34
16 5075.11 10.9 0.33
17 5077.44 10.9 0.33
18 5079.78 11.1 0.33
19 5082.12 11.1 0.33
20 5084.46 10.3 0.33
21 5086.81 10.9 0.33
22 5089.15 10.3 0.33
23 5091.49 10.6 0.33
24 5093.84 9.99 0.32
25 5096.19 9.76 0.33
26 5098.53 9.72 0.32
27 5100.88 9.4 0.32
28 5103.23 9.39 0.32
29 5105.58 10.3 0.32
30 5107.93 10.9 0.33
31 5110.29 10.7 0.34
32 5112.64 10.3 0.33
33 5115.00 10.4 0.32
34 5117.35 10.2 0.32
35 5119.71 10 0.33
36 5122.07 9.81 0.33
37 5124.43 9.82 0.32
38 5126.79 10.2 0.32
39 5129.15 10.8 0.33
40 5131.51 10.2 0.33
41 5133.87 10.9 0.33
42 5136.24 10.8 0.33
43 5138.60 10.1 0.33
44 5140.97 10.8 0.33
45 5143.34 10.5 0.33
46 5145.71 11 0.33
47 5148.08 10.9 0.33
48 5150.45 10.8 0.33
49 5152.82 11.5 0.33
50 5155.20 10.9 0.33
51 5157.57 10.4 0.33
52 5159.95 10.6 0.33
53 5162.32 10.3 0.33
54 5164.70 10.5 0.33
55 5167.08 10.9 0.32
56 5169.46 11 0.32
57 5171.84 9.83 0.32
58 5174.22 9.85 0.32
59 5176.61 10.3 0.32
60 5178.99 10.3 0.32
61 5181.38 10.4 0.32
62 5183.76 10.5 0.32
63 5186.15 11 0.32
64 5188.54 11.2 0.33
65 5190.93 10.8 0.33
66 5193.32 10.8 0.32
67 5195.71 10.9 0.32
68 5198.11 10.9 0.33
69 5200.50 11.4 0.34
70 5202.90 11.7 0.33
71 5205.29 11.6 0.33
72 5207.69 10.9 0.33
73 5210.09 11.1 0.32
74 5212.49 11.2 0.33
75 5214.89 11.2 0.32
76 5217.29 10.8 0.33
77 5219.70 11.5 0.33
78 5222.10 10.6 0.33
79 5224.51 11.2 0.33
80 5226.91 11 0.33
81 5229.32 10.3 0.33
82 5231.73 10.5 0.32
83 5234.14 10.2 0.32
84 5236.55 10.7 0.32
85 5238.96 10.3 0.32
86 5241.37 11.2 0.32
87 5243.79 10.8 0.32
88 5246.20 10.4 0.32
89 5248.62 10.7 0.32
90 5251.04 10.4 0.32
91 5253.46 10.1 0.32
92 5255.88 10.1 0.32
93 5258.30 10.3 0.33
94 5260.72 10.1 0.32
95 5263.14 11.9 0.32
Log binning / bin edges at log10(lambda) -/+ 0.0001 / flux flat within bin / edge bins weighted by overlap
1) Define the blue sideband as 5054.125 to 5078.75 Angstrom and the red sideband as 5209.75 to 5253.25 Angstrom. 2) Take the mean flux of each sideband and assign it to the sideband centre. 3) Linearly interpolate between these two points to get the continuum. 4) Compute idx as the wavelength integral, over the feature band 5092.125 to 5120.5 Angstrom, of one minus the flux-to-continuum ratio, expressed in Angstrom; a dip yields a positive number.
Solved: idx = 1.4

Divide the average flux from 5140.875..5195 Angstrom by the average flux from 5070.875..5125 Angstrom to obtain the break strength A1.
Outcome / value 1.03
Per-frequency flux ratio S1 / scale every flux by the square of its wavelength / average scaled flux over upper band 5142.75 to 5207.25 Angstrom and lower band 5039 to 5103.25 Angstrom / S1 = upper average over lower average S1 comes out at 1.1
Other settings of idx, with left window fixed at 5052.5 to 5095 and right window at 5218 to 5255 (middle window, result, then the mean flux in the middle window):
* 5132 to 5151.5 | -0.2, 10.7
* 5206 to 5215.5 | -0.4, 11.1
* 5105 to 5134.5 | 0.7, 10.3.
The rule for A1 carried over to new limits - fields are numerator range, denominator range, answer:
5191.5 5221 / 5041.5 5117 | 1.07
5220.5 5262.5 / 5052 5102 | 1.01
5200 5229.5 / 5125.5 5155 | 1.04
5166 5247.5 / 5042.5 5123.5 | 1.04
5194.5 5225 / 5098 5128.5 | 1.10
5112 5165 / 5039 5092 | 1.00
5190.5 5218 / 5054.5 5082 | 1.04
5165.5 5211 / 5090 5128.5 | 1.07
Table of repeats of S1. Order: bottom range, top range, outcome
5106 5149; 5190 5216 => 1.10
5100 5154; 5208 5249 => 1.08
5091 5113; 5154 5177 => 1.06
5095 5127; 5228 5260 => 1.09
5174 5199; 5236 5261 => 1.01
